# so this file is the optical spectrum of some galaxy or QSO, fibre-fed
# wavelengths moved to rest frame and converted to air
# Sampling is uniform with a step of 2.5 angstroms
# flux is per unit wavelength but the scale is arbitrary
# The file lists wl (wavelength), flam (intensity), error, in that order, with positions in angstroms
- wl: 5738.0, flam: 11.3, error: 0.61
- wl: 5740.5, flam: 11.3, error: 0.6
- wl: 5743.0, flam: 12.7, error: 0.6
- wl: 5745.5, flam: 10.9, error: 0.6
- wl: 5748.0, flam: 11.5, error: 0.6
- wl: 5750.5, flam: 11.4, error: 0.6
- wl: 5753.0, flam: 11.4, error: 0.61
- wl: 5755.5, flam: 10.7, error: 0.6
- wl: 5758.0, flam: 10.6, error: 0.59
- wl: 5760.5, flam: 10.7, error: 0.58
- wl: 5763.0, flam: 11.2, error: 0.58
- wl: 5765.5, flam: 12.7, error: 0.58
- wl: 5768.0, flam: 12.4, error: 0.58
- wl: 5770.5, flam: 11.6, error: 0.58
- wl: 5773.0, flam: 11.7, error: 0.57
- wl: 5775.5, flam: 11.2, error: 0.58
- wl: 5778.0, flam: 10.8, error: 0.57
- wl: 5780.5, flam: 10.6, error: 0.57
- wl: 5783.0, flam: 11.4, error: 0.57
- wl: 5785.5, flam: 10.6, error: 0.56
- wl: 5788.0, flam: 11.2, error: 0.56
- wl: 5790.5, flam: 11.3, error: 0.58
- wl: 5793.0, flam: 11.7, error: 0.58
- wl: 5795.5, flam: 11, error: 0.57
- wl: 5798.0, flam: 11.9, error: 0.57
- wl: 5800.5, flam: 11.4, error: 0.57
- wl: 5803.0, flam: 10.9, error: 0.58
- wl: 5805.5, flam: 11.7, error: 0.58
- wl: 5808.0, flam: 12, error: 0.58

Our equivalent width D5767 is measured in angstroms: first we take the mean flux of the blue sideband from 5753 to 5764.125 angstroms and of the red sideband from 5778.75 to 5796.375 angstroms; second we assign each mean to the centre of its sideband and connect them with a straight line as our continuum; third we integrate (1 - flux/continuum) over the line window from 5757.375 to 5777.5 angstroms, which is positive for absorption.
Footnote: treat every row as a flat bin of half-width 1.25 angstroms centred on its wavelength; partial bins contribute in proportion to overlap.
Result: -1.1 angstroms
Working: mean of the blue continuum 10.9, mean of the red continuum 11.1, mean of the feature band 11.5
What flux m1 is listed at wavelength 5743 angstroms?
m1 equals 12.7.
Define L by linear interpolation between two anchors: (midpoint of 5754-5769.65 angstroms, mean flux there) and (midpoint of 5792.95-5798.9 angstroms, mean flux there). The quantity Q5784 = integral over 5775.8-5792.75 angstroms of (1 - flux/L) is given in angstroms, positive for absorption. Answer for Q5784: 0.6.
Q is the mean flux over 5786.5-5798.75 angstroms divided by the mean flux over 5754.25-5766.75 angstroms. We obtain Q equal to 1.02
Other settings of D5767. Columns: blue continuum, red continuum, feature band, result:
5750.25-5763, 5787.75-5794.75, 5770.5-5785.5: 0.12 angstroms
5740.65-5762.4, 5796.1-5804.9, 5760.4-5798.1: -0.18 angstroms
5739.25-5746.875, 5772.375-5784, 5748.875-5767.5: 0.17 angstroms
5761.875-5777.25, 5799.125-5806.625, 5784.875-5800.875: 0.20 angstroms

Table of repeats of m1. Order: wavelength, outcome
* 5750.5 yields 11.4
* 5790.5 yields 11.3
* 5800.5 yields 11.4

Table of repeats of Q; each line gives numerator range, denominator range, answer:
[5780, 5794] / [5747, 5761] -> 1.01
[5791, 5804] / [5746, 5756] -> 1.01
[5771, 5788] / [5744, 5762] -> 1.00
